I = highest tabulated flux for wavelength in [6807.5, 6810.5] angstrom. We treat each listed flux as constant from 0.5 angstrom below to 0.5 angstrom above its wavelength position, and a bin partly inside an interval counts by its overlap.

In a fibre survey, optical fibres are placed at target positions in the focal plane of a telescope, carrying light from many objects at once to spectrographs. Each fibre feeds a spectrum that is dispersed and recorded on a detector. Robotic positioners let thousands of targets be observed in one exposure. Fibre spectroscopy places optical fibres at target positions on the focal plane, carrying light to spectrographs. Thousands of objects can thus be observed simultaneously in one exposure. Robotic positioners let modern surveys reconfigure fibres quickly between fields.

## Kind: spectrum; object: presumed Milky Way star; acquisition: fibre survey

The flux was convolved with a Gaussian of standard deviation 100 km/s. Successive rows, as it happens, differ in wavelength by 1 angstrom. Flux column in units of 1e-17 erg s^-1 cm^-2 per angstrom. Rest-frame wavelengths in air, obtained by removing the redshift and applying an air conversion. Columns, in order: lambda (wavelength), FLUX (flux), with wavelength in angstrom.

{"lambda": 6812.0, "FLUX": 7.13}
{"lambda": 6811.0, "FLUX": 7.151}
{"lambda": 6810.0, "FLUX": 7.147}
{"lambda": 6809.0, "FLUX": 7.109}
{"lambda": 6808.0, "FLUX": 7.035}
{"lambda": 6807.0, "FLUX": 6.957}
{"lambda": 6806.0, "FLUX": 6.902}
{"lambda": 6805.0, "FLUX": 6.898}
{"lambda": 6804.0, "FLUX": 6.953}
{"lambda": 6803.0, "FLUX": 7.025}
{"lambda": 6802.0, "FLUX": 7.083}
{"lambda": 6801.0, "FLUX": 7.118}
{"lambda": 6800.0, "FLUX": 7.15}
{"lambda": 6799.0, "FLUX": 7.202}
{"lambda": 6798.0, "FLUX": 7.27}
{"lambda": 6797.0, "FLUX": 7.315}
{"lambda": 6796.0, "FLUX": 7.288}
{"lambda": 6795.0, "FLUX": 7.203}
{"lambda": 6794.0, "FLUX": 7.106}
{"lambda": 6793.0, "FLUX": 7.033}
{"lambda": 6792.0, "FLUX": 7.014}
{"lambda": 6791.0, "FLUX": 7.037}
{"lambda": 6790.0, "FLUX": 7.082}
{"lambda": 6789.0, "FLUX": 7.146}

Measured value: 7.147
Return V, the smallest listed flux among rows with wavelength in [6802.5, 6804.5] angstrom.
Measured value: 6.953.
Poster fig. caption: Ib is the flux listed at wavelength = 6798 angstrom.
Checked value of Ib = 7.27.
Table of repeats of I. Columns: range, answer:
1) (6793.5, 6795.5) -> 7.203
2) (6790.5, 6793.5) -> 7.037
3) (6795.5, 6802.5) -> 7.315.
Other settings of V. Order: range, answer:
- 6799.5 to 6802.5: 7.083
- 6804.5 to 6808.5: 6.898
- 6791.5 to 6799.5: 7.014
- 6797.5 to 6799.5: 7.202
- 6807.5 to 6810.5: 7.035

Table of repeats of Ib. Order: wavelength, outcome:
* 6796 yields 7.288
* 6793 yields 7.033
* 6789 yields 7.146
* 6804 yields 6.953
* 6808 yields 7.035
